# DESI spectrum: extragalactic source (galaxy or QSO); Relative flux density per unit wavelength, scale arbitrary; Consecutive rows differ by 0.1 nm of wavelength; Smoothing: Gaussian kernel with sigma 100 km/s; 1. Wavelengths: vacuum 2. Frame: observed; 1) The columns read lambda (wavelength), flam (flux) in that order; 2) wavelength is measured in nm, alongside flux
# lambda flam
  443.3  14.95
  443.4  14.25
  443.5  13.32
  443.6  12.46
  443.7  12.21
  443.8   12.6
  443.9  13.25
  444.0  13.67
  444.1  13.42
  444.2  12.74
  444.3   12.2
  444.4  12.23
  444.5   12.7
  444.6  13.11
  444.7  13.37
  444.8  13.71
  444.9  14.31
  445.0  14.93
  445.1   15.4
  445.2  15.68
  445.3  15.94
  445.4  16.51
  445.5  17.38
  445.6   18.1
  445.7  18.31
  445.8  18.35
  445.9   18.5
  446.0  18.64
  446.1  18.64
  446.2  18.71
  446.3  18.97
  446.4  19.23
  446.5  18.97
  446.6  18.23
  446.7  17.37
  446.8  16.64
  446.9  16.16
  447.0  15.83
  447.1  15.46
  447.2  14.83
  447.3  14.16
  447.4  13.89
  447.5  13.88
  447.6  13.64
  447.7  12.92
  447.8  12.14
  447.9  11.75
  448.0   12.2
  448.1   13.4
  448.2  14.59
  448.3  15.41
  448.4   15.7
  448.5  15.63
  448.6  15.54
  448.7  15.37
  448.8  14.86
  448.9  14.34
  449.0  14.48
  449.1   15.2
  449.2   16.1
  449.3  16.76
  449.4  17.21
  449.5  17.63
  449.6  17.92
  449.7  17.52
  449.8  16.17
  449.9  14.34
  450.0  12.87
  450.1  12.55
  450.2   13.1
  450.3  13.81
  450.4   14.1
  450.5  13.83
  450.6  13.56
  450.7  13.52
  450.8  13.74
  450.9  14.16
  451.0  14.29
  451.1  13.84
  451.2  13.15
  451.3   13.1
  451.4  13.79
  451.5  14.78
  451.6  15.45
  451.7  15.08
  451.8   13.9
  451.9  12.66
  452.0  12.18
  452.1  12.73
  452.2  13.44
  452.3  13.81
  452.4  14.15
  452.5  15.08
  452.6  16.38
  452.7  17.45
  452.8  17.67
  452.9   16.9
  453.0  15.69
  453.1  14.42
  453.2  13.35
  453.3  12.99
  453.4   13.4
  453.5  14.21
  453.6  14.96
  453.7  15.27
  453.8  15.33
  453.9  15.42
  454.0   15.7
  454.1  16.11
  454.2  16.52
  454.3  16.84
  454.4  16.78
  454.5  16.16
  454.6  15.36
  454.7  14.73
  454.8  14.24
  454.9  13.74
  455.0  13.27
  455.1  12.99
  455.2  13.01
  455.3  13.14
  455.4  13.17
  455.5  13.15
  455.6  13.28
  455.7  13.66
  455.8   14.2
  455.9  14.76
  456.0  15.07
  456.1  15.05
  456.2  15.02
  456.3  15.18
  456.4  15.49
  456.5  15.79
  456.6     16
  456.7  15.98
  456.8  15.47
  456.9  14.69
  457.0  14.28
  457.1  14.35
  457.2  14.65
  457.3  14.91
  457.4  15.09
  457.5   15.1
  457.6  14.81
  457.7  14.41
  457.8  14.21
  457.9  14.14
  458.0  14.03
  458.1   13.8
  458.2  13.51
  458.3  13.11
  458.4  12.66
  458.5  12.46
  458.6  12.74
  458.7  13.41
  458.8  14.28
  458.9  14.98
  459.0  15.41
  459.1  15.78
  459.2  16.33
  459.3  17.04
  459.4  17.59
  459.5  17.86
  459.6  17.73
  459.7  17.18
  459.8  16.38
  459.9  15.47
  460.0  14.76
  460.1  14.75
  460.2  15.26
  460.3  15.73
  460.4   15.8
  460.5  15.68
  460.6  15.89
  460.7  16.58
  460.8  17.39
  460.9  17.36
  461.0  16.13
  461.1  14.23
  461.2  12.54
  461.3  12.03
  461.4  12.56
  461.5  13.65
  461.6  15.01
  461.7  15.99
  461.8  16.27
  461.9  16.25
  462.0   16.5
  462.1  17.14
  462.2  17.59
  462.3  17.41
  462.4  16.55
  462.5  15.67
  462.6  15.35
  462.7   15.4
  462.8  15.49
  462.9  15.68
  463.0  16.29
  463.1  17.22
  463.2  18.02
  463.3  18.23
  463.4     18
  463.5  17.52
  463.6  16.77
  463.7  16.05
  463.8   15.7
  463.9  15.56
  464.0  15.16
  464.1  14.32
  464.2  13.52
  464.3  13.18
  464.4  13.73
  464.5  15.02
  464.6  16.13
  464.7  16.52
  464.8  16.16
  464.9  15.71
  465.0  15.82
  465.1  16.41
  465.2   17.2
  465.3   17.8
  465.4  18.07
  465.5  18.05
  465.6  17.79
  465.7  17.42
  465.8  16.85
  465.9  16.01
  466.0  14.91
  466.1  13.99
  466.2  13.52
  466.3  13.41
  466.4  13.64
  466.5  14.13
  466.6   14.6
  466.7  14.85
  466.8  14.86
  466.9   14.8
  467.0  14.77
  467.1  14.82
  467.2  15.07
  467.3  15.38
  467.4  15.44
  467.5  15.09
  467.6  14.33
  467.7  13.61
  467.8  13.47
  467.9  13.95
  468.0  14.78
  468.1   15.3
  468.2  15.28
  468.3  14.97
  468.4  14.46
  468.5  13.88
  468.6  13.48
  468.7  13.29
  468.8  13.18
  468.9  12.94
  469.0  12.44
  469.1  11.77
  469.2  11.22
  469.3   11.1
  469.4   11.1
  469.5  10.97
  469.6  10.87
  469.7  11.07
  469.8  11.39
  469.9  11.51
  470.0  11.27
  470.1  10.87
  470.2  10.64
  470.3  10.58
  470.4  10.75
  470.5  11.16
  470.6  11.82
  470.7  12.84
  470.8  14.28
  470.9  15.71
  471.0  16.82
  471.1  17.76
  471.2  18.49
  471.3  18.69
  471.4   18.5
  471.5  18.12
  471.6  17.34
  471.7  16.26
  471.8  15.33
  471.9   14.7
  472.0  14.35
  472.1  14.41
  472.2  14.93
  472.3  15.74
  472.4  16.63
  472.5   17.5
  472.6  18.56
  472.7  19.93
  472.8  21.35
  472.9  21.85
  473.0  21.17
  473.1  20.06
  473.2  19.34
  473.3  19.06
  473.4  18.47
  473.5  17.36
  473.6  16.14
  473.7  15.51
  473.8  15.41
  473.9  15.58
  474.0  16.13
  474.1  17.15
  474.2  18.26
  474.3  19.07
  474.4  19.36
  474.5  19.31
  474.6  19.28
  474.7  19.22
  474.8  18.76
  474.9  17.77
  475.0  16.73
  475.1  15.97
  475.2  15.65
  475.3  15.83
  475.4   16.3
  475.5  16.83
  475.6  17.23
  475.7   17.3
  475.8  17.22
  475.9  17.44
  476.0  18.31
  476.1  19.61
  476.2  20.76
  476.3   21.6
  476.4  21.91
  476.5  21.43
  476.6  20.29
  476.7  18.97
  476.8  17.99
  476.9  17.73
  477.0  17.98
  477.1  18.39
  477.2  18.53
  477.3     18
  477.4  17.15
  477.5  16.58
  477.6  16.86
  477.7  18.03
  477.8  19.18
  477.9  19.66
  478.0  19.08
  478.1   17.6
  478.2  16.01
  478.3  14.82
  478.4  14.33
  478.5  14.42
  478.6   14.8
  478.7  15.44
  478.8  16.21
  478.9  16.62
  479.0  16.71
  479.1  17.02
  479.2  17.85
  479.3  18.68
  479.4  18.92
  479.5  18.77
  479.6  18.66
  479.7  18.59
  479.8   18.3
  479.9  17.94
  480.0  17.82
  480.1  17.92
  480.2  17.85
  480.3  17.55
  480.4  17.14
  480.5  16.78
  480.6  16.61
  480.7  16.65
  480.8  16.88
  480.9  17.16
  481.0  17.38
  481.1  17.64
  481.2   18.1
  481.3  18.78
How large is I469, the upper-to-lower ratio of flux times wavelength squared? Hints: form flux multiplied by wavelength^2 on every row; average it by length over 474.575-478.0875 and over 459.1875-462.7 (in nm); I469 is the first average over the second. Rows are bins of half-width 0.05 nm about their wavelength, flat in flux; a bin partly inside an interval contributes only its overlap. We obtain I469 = 1.2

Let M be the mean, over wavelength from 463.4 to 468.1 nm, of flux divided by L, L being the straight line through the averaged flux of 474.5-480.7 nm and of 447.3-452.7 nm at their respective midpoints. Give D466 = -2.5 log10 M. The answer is 0.064 mag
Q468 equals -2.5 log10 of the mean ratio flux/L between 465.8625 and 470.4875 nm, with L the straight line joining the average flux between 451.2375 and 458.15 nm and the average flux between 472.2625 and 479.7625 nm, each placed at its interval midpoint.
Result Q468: 0.25 mag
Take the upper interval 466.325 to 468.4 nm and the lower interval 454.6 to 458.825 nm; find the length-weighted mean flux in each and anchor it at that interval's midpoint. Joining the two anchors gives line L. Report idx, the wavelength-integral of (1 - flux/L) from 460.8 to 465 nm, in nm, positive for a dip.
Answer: -0.36 nm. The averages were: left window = 14.2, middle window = 15.7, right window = 14.6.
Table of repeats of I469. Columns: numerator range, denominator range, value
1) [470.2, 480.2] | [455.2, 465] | 1.21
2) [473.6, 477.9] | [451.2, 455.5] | 1.36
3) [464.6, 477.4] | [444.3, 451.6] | 1.16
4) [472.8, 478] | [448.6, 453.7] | 1.38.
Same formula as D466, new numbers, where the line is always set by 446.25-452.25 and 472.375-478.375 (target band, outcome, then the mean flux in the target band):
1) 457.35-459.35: 0.116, 14.4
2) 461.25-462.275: 0.073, 15.4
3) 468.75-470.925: 0.430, 11.7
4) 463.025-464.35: 0.037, 16.1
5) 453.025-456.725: 0.060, 14.7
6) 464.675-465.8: -0.008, 17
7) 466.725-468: 0.171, 14.6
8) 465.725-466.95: 0.159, 14.7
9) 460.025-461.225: 0.042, 15.7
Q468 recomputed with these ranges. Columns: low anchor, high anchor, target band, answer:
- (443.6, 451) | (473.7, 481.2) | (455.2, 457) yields 0.09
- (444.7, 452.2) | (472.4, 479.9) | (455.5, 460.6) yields 0.08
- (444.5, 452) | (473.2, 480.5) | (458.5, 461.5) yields 0.06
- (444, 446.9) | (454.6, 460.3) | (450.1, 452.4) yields 0.13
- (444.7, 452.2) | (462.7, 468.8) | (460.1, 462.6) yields -0.02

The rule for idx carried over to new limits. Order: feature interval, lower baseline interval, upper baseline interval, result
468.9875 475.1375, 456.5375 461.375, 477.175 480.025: 0.312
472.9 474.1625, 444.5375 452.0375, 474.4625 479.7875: -0.022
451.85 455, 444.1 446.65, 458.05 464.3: 0.183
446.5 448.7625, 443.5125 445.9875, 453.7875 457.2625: -0.023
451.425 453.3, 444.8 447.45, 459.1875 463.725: 0.211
